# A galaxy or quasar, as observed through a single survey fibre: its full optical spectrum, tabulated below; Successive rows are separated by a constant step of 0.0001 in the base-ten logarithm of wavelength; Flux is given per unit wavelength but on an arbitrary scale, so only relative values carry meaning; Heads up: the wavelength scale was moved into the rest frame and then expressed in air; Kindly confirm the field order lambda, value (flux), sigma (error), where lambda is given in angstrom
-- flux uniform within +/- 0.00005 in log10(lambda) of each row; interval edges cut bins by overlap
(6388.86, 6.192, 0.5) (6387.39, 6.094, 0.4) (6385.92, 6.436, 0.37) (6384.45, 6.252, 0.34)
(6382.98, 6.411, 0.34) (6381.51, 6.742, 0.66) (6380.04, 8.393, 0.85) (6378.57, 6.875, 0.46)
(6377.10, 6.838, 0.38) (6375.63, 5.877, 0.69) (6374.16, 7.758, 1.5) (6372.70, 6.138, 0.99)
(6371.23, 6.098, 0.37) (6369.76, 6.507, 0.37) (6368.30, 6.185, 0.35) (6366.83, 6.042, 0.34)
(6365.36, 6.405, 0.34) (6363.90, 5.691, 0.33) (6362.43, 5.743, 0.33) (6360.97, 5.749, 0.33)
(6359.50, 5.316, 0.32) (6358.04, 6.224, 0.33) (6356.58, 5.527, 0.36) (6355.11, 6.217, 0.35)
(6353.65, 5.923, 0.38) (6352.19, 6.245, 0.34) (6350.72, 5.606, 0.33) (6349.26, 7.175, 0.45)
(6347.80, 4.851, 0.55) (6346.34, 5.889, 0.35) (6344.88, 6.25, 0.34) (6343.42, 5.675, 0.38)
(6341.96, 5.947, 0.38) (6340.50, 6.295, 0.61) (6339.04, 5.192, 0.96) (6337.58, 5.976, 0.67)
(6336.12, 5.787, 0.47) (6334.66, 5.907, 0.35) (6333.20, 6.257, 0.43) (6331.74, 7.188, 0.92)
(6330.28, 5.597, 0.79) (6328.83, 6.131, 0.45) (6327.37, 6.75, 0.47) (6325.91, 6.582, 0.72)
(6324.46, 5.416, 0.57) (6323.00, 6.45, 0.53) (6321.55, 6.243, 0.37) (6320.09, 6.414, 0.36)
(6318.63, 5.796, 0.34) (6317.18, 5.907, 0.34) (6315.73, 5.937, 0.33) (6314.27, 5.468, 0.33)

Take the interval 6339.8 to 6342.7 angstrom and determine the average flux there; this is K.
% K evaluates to 6.12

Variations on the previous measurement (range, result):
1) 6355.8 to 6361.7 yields 5.71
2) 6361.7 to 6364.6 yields 5.71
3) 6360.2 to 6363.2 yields 5.73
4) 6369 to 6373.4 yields 6.25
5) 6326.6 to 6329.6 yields 6.43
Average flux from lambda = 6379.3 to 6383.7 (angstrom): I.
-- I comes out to 7.18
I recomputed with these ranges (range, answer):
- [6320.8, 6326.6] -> 6.17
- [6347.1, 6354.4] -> 5.97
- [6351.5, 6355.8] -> 6.13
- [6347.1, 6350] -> 6.03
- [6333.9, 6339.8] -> 5.72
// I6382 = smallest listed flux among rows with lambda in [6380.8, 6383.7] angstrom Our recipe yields 6.411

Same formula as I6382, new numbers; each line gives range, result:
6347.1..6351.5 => 4.851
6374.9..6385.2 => 5.877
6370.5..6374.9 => 6.098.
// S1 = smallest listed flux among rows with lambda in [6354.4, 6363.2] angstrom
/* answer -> 5.316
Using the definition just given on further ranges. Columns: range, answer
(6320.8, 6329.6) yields 5.416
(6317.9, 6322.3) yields 5.796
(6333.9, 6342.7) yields 5.192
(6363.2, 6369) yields 5.691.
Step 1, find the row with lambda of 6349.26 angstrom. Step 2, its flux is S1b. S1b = 7.175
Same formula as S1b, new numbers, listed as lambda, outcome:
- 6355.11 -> 6.217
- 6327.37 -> 6.75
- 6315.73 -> 5.937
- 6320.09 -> 6.414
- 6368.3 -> 6.185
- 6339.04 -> 5.192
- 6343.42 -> 5.675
